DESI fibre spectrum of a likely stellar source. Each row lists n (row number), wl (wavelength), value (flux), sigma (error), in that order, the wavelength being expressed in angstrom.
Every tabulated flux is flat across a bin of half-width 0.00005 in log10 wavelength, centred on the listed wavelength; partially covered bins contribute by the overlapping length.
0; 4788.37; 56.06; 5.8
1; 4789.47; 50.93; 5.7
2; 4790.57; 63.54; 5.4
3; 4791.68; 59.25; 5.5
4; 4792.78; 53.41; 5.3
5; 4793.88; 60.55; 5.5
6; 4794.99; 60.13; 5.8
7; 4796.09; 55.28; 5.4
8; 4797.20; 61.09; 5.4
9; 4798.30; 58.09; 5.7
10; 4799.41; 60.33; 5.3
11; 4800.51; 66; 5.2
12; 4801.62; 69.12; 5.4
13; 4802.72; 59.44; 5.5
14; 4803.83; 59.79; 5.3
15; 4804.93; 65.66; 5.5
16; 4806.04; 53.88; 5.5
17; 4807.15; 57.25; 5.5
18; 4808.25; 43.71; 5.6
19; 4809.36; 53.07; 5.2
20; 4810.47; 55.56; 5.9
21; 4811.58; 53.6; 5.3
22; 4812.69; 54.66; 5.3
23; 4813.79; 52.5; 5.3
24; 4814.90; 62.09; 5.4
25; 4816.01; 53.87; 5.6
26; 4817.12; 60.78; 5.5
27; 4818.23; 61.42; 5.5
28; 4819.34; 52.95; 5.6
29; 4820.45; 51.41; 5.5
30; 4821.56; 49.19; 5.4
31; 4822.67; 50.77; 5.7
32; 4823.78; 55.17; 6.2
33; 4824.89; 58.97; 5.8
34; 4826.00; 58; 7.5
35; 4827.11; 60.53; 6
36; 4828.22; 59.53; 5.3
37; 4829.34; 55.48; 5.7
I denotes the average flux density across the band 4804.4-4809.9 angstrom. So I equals 54.6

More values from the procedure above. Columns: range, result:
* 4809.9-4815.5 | 55.7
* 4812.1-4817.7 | 56.8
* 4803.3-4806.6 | 59.8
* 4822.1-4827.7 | 56.7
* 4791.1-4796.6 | 57.8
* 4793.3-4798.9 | 59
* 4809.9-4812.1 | 54.5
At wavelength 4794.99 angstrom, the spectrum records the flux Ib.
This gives 60.13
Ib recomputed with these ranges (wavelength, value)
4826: 58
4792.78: 53.41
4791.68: 59.25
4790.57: 63.54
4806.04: 53.88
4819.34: 52.95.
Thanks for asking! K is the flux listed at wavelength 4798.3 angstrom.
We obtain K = 58.09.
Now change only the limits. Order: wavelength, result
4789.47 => 50.93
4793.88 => 60.55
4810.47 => 55.56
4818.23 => 61.42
